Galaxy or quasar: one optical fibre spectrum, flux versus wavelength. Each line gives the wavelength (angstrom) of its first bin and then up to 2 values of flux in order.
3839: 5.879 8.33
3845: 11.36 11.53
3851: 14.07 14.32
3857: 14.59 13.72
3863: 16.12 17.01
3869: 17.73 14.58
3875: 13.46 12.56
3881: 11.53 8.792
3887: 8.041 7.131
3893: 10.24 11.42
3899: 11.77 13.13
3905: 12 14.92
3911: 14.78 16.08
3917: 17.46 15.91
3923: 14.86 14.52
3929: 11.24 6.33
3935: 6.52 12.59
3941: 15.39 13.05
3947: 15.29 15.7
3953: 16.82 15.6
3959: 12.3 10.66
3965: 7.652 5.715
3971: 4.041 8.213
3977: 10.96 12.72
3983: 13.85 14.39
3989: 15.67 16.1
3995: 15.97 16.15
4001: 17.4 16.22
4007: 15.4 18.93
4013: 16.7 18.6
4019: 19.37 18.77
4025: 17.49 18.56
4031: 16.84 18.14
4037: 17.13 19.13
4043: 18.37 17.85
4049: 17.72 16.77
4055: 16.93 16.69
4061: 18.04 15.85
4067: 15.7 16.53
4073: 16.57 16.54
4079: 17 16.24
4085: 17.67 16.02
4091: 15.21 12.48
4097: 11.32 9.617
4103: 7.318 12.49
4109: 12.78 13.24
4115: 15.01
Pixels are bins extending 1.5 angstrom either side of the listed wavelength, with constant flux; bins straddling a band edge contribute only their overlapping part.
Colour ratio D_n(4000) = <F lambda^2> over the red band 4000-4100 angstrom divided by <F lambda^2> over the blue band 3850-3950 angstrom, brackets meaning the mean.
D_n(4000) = 1.38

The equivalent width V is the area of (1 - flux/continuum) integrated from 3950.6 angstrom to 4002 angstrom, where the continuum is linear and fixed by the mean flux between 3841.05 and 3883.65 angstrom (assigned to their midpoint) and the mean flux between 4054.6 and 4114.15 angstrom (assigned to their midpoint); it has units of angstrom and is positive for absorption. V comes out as 5.6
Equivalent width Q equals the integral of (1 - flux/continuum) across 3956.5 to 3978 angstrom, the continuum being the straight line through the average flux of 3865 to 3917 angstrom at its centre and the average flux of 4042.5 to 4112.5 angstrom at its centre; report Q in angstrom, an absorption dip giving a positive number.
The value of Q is 7.76 angstrom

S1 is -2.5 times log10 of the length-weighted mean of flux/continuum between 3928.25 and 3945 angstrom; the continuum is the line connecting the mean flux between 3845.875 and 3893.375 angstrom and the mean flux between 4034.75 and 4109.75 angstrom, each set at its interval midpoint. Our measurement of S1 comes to 0.27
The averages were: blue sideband 12.9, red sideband 15.6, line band 10.8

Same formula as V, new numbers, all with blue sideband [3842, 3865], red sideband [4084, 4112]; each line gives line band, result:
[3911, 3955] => -1.95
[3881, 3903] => 5.27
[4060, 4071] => -3.15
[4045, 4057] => -4.14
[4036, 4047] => -4.54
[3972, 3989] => 1.20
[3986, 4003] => -4.05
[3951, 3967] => 0.75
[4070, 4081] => -3.35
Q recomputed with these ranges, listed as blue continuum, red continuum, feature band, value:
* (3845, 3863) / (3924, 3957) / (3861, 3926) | 0.05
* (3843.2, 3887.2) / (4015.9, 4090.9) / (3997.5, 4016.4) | -0.76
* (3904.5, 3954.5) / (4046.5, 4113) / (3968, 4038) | -4.50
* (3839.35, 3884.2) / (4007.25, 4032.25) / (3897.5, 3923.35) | 0.38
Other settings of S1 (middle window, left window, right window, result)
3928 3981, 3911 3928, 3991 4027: 0.41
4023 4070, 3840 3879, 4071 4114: -0.24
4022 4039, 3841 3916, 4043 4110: -0.21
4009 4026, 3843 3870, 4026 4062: -0.07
